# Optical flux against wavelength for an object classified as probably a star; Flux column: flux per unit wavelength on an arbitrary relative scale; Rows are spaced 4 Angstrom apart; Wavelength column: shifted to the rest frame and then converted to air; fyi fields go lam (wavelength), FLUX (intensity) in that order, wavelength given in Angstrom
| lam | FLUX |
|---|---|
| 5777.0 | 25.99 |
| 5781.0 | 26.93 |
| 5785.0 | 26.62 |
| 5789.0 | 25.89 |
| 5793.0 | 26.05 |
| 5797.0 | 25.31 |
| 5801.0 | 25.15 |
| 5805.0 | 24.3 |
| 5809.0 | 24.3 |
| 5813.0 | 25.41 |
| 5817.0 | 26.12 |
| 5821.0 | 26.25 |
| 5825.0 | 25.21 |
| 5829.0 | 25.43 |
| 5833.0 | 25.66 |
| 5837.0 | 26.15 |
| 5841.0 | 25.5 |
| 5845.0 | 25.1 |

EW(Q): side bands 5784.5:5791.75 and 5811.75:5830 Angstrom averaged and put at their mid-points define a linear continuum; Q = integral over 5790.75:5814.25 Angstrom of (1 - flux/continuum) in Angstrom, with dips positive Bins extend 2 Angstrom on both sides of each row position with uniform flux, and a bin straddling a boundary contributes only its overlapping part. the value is 0.8 Angstrom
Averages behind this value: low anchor 26.2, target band 25.1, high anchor 25.7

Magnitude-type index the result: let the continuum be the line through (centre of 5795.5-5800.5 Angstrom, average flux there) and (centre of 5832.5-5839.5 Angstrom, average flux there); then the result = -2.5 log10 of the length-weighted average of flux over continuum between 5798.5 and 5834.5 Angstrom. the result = 0.01 mag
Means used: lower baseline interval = 25.3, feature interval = 25.3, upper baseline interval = 25.9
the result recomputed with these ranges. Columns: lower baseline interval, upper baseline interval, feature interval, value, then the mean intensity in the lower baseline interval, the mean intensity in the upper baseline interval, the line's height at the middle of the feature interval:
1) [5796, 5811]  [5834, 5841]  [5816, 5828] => -0.019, 24.7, 25.9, 25.4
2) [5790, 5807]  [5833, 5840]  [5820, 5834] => 0.007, 25.2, 25.9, 25.7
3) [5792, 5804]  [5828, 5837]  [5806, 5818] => 0.016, 25.4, 25.7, 25.5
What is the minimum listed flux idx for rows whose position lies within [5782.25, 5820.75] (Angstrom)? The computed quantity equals 24.3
